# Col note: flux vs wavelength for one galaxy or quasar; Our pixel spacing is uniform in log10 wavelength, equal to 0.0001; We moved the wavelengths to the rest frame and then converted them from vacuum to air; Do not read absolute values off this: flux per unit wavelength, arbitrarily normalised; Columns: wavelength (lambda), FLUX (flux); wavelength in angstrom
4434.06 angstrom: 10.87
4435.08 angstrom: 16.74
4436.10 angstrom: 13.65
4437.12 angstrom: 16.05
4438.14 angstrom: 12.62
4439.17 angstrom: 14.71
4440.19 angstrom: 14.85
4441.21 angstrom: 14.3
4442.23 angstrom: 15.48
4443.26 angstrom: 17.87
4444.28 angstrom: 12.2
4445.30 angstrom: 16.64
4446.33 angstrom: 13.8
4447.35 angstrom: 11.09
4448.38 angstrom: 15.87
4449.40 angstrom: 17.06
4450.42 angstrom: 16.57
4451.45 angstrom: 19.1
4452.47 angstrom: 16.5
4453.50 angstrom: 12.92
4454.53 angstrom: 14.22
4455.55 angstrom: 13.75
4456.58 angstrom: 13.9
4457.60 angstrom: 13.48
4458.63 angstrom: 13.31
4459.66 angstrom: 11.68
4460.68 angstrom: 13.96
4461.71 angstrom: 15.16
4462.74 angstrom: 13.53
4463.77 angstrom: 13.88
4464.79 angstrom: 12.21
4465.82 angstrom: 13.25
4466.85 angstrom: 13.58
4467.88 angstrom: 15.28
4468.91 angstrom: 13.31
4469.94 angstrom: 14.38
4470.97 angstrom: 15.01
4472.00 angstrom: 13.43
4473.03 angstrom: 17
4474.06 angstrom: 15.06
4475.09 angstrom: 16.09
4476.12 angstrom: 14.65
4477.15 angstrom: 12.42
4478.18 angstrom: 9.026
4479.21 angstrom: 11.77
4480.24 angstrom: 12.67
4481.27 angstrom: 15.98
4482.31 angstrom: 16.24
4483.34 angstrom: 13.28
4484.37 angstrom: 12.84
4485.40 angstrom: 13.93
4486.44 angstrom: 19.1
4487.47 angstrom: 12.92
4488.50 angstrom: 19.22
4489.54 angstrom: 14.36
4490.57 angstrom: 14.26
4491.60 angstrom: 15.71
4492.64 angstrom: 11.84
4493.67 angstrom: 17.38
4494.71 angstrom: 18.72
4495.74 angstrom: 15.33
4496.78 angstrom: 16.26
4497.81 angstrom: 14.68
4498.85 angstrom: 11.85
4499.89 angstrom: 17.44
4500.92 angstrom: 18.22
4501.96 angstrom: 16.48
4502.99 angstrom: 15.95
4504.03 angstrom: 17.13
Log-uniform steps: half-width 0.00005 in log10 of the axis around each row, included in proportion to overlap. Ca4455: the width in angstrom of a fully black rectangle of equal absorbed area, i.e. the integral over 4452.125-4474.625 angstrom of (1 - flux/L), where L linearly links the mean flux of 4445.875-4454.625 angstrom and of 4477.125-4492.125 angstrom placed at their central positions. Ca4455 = 1.3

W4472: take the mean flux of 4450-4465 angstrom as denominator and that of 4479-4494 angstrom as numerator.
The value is 1.0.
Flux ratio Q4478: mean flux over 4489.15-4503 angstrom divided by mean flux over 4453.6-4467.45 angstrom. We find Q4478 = 1.2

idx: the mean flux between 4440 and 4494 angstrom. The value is 14.5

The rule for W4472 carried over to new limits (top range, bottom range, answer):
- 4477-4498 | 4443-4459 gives 0.99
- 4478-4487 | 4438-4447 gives 0.95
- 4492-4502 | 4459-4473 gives 1.14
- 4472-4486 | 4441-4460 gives 0.94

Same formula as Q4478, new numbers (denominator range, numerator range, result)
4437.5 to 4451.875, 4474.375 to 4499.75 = 0.97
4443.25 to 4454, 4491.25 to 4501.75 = 1.03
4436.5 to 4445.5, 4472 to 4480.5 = 0.91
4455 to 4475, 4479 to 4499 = 1.07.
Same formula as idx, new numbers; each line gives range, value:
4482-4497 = 15.4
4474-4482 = 13.4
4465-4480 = 13.8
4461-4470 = 13.8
